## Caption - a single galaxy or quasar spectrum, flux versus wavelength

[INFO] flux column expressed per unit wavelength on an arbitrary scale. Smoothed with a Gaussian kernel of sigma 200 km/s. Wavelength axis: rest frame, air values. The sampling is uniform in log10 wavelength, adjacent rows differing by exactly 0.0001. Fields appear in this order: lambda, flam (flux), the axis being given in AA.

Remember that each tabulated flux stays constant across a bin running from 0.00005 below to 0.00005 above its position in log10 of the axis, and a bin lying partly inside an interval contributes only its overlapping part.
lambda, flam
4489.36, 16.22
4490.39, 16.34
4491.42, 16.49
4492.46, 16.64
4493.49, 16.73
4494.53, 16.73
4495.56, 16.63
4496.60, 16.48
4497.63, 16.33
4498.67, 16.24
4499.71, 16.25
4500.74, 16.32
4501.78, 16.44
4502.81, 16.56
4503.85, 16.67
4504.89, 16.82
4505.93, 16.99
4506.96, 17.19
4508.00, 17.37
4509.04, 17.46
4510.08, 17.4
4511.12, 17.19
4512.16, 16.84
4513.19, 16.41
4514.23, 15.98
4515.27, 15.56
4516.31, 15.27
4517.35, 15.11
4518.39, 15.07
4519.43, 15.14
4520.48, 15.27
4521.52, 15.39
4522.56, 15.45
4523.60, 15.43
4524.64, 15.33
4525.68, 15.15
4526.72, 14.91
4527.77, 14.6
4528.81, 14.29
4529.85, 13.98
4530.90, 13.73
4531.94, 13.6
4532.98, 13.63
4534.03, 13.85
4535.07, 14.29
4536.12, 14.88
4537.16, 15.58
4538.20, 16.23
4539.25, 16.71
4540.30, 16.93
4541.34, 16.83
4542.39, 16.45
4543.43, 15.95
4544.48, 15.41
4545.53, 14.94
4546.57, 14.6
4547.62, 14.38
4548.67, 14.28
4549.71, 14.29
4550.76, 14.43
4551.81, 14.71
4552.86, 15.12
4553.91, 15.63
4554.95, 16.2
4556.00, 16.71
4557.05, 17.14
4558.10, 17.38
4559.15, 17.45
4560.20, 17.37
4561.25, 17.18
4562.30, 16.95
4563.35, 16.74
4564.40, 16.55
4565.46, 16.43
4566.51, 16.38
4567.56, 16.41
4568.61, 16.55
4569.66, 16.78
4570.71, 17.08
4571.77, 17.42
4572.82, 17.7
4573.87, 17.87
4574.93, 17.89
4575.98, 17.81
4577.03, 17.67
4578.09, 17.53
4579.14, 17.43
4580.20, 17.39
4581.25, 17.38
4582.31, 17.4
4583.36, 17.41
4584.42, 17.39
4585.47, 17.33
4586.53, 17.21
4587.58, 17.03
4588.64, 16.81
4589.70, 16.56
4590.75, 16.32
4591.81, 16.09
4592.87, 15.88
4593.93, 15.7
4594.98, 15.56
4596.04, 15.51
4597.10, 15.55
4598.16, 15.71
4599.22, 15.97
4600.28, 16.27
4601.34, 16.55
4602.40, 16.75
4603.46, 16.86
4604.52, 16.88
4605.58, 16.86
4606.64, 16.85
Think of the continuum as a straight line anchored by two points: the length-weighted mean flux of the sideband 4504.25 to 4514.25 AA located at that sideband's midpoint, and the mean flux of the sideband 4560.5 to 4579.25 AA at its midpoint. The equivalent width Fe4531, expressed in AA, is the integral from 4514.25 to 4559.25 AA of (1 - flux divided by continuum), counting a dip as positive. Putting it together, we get 4.7 AA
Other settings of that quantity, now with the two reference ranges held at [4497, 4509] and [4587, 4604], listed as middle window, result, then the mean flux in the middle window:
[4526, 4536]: 1.44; 14.1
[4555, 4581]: -1.28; 17.1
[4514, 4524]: 0.75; 15.3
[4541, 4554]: 1.06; 15.1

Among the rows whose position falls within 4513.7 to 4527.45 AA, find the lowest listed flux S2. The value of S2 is 14.91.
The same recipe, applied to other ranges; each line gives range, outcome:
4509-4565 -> 13.6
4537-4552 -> 14.28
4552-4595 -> 15.12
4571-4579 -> 17.42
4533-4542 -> 13.85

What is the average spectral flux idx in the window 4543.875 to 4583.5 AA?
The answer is 16.5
